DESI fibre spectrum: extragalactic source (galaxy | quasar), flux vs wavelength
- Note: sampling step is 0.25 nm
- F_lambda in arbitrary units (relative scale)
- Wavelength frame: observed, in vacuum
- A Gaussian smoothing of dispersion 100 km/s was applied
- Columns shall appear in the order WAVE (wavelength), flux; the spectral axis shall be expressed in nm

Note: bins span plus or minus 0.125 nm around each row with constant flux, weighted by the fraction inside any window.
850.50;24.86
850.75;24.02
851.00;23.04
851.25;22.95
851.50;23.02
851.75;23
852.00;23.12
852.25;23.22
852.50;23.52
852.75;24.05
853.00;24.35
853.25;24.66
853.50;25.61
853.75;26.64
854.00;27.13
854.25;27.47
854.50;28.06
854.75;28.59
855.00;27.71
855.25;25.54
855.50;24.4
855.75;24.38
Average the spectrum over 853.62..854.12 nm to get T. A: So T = 26.9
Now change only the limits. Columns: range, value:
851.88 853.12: 23.7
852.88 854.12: 25.7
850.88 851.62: 23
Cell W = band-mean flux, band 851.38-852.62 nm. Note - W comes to 23.2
